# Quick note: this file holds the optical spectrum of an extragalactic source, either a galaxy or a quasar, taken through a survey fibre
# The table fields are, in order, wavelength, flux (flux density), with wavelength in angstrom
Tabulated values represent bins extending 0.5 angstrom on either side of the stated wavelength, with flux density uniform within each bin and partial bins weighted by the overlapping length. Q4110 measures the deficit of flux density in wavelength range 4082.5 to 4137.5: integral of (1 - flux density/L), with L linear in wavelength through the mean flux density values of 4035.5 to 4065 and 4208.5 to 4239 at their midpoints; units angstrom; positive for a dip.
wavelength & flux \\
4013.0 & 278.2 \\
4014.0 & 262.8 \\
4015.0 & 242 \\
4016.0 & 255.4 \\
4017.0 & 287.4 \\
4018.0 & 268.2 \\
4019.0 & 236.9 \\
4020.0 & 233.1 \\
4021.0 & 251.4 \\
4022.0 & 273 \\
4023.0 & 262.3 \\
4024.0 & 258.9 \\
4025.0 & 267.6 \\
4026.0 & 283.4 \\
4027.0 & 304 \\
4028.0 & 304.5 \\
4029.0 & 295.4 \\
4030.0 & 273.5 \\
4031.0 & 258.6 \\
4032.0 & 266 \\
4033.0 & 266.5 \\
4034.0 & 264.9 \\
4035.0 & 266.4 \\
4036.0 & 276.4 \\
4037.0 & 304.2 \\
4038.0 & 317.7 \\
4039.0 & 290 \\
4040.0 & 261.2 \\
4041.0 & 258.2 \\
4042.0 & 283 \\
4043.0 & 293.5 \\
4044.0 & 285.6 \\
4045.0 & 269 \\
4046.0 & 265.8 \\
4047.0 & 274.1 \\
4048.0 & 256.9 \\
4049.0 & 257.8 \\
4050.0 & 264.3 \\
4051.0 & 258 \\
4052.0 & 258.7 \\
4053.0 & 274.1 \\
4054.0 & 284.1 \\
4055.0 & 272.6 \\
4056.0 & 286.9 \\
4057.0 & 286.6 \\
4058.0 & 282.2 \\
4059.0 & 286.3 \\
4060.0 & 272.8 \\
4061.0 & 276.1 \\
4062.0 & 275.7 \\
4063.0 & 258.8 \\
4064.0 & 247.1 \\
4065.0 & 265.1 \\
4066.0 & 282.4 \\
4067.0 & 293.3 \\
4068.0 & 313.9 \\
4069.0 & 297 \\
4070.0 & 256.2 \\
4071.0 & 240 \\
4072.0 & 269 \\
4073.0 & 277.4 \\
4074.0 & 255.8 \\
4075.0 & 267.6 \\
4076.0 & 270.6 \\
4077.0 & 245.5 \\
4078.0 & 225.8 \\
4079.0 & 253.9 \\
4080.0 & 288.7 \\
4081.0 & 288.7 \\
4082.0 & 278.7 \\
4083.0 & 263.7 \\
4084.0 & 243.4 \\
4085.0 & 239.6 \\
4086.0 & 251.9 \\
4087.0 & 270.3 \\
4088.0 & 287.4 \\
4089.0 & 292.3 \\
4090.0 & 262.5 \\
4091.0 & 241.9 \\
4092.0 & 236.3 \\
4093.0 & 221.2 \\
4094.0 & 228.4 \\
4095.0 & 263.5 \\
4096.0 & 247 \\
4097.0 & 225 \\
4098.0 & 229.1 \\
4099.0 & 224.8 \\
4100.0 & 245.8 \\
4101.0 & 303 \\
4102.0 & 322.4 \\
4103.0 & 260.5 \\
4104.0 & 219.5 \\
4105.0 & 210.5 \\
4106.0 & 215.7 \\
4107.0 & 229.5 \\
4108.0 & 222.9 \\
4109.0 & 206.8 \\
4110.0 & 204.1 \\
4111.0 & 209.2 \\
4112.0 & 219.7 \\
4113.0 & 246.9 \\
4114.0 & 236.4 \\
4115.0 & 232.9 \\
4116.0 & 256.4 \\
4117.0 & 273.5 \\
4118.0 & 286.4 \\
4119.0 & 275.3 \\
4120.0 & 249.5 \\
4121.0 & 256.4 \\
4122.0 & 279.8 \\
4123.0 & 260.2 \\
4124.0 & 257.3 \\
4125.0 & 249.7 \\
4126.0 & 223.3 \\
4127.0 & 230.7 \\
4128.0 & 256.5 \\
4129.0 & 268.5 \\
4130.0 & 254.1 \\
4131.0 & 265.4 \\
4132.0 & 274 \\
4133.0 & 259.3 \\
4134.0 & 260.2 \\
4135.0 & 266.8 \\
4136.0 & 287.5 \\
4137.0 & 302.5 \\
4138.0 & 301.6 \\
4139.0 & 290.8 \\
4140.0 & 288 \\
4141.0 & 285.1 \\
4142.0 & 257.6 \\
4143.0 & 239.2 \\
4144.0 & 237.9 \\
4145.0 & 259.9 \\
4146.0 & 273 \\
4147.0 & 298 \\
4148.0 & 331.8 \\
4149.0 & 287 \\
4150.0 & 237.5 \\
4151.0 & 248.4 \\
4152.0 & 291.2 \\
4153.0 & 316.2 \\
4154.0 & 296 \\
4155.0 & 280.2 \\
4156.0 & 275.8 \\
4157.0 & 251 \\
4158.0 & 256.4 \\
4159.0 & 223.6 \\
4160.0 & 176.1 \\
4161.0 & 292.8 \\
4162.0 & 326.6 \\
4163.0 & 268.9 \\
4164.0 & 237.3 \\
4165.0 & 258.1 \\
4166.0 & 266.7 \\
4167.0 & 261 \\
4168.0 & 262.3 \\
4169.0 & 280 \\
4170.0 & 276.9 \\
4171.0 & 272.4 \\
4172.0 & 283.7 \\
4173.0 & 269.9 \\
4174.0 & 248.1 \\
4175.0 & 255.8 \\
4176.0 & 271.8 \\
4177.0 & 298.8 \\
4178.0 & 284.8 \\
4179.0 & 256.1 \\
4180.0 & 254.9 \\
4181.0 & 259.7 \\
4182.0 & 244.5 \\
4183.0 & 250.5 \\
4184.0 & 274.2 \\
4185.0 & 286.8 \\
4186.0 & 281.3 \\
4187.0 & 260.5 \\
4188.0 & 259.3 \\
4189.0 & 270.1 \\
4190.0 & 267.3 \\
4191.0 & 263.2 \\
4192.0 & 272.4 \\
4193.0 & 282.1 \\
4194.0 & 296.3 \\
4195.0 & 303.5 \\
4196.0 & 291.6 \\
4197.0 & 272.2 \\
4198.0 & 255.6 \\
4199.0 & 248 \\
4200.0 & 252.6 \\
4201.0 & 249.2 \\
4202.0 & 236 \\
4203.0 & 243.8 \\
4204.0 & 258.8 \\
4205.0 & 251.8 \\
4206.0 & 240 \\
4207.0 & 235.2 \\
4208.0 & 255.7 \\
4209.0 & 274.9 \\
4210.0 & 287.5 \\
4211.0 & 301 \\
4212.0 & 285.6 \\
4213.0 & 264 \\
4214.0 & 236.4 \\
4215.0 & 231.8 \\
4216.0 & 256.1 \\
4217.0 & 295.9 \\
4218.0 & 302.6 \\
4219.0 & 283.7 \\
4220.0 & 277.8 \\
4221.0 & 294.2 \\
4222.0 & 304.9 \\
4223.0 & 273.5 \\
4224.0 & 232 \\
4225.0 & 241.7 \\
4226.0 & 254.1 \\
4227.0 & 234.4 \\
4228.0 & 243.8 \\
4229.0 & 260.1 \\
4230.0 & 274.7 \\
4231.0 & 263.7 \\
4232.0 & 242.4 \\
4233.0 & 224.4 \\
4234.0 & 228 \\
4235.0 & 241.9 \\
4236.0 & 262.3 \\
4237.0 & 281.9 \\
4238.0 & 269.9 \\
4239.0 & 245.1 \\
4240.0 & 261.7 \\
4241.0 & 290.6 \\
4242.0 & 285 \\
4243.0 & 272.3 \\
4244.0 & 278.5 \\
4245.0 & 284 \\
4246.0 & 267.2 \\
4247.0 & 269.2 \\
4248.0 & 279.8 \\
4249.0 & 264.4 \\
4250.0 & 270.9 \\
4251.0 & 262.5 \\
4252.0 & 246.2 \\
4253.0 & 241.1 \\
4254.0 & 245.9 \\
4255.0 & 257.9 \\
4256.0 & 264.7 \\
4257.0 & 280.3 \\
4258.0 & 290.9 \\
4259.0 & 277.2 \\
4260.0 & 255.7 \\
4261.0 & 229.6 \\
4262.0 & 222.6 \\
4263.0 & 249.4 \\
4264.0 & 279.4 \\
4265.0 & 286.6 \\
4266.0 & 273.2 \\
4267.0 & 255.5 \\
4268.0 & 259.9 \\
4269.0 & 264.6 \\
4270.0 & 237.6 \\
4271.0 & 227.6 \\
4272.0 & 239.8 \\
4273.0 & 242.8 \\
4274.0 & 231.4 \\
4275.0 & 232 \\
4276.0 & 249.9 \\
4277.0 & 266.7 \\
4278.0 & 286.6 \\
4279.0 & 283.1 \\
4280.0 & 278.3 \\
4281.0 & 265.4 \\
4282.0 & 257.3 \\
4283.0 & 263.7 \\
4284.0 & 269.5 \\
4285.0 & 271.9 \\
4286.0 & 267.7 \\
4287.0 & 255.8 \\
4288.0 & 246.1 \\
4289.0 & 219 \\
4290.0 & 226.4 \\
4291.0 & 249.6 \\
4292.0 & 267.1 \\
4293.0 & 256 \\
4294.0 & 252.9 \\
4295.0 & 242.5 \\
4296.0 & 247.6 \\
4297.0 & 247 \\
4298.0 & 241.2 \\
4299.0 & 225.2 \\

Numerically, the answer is 4.1 angstrom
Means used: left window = 275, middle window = 251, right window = 264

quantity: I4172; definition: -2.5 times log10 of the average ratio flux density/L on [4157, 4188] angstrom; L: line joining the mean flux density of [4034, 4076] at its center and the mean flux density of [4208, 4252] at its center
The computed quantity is 0.02 mag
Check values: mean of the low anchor 275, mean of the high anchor 266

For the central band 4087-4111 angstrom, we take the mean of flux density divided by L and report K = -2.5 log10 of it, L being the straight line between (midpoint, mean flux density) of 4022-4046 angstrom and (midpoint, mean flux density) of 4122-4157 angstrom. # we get 0.13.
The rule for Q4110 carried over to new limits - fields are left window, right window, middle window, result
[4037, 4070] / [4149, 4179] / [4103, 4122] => 2.4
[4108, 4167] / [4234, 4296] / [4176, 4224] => -1.4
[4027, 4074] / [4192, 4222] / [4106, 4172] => 2.4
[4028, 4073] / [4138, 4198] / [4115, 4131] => 0.8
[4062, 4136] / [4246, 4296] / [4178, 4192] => -0.5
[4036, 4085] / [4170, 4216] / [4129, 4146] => -0.2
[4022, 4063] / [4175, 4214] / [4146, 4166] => -0.2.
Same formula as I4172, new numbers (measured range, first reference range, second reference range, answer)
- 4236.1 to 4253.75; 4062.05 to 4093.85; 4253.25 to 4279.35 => -0.044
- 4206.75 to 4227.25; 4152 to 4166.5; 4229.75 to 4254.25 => -0.020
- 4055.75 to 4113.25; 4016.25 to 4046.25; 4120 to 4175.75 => 0.060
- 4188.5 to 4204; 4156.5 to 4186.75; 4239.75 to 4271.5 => -0.011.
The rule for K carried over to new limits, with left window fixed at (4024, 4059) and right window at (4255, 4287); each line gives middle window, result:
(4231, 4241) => 0.04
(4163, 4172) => 0.01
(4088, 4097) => 0.10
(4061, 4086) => 0.03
